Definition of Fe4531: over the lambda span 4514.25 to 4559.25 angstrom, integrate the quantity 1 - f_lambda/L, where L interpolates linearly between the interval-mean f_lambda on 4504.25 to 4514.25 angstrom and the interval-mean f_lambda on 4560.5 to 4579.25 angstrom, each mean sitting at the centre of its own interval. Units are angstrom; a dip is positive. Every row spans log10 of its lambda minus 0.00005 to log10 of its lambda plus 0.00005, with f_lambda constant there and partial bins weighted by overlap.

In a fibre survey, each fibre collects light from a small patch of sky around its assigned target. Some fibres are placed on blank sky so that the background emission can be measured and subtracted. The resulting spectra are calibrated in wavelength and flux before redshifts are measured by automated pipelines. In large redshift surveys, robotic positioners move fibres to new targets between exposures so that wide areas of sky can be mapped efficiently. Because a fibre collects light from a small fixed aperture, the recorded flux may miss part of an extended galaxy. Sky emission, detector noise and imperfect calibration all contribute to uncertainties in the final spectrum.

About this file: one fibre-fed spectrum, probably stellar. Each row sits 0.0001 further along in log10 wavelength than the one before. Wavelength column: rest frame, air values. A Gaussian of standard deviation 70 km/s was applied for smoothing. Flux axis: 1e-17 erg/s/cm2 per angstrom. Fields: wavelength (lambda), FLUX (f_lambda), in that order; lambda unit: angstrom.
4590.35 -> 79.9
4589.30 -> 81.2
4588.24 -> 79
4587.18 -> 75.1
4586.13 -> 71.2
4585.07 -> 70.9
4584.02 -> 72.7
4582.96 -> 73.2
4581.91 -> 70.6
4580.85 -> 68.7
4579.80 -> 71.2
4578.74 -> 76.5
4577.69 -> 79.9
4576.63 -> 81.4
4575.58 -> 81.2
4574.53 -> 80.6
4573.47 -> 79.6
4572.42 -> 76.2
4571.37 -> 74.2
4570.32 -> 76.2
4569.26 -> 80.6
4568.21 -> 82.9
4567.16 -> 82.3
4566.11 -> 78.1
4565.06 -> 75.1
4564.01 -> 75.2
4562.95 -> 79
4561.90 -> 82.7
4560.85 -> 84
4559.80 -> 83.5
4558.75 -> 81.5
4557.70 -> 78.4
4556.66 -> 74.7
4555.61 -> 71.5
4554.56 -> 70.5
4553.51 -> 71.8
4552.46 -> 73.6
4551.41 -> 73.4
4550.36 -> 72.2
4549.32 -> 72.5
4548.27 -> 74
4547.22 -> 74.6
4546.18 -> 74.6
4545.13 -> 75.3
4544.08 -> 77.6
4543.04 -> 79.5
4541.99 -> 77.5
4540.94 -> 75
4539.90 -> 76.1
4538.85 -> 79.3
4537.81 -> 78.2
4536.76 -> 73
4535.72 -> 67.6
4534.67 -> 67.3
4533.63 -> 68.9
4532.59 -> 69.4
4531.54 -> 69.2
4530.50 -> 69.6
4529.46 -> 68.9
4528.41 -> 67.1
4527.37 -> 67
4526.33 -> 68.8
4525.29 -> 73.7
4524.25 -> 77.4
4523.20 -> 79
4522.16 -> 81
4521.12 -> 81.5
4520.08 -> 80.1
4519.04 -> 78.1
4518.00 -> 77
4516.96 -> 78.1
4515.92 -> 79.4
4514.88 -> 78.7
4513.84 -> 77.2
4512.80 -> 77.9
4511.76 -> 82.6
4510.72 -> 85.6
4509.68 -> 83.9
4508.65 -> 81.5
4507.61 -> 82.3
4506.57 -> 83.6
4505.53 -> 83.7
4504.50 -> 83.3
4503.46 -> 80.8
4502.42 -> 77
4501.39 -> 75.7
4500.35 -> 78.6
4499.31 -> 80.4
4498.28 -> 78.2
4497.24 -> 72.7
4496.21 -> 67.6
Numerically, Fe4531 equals 3.5 angstrom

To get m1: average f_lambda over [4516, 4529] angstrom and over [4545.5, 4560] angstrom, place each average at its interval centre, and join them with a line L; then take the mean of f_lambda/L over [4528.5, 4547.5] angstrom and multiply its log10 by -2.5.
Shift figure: 0.03 mag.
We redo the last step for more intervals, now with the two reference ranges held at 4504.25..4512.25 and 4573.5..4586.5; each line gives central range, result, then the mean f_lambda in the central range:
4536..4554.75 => 0.06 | 74.9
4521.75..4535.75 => 0.14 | 71.1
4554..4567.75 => -0.01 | 78.2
